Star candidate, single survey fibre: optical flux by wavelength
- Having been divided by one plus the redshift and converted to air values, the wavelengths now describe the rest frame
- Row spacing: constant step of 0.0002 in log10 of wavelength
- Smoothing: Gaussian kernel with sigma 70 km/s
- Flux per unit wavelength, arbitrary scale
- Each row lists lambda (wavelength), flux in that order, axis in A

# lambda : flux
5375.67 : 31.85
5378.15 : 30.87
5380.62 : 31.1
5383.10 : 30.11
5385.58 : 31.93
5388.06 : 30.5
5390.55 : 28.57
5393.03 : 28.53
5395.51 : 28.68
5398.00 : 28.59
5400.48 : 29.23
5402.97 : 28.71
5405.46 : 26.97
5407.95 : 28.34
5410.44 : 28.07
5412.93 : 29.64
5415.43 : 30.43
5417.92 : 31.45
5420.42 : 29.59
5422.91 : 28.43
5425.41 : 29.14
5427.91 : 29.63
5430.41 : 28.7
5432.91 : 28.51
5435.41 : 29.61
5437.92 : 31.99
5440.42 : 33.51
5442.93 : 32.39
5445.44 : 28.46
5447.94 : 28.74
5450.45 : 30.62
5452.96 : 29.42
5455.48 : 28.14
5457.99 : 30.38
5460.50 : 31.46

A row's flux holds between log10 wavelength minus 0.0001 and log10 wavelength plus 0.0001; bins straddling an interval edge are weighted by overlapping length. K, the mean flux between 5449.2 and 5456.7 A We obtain 29.4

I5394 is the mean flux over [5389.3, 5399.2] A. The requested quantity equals 28.6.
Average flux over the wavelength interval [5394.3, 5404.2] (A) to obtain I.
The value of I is 28.8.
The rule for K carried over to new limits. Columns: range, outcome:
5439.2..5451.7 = 30.7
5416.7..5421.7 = 30.5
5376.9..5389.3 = 30.9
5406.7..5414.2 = 28.7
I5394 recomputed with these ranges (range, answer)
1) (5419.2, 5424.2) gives 29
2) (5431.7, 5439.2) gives 30.1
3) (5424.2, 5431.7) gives 29.2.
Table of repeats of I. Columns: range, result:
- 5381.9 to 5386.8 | 31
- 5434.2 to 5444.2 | 31.9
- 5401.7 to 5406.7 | 27.8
